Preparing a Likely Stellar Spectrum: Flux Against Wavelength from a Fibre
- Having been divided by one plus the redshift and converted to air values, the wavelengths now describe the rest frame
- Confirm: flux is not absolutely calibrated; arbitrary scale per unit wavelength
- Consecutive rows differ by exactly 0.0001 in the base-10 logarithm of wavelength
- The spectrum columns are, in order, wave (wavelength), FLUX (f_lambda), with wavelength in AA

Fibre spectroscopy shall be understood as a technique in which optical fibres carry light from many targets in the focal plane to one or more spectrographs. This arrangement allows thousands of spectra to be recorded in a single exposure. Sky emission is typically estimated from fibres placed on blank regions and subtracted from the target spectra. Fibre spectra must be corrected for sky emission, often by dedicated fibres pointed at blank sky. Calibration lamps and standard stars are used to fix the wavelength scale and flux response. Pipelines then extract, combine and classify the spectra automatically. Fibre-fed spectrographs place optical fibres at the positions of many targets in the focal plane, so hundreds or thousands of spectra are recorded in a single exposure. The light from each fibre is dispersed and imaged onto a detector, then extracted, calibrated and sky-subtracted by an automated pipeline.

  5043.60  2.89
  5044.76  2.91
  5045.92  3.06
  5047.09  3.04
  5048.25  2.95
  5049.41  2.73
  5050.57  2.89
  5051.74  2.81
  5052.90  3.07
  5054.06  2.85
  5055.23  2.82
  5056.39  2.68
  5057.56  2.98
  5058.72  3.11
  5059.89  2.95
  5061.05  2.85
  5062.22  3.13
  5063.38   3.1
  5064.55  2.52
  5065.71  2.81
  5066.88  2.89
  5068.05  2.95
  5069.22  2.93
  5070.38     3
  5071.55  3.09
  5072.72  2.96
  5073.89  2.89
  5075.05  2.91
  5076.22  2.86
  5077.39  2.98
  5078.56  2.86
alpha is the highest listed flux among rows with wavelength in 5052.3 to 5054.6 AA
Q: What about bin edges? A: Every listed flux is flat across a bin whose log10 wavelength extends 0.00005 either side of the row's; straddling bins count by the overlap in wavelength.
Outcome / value 3.07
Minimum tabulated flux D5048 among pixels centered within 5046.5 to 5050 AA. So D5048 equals 2.73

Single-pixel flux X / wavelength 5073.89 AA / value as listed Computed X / 2.89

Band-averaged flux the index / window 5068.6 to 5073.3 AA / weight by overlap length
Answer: 2.99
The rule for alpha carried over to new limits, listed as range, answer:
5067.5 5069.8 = 2.95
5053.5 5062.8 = 3.13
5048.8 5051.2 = 2.89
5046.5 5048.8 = 3.04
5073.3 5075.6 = 2.91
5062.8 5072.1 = 3.1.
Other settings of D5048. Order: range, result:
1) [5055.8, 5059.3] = 2.68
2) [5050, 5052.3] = 2.81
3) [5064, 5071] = 2.52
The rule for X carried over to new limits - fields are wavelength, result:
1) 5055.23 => 2.82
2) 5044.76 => 2.91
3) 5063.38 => 3.1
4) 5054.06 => 2.85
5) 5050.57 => 2.89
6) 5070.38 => 3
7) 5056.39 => 2.68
